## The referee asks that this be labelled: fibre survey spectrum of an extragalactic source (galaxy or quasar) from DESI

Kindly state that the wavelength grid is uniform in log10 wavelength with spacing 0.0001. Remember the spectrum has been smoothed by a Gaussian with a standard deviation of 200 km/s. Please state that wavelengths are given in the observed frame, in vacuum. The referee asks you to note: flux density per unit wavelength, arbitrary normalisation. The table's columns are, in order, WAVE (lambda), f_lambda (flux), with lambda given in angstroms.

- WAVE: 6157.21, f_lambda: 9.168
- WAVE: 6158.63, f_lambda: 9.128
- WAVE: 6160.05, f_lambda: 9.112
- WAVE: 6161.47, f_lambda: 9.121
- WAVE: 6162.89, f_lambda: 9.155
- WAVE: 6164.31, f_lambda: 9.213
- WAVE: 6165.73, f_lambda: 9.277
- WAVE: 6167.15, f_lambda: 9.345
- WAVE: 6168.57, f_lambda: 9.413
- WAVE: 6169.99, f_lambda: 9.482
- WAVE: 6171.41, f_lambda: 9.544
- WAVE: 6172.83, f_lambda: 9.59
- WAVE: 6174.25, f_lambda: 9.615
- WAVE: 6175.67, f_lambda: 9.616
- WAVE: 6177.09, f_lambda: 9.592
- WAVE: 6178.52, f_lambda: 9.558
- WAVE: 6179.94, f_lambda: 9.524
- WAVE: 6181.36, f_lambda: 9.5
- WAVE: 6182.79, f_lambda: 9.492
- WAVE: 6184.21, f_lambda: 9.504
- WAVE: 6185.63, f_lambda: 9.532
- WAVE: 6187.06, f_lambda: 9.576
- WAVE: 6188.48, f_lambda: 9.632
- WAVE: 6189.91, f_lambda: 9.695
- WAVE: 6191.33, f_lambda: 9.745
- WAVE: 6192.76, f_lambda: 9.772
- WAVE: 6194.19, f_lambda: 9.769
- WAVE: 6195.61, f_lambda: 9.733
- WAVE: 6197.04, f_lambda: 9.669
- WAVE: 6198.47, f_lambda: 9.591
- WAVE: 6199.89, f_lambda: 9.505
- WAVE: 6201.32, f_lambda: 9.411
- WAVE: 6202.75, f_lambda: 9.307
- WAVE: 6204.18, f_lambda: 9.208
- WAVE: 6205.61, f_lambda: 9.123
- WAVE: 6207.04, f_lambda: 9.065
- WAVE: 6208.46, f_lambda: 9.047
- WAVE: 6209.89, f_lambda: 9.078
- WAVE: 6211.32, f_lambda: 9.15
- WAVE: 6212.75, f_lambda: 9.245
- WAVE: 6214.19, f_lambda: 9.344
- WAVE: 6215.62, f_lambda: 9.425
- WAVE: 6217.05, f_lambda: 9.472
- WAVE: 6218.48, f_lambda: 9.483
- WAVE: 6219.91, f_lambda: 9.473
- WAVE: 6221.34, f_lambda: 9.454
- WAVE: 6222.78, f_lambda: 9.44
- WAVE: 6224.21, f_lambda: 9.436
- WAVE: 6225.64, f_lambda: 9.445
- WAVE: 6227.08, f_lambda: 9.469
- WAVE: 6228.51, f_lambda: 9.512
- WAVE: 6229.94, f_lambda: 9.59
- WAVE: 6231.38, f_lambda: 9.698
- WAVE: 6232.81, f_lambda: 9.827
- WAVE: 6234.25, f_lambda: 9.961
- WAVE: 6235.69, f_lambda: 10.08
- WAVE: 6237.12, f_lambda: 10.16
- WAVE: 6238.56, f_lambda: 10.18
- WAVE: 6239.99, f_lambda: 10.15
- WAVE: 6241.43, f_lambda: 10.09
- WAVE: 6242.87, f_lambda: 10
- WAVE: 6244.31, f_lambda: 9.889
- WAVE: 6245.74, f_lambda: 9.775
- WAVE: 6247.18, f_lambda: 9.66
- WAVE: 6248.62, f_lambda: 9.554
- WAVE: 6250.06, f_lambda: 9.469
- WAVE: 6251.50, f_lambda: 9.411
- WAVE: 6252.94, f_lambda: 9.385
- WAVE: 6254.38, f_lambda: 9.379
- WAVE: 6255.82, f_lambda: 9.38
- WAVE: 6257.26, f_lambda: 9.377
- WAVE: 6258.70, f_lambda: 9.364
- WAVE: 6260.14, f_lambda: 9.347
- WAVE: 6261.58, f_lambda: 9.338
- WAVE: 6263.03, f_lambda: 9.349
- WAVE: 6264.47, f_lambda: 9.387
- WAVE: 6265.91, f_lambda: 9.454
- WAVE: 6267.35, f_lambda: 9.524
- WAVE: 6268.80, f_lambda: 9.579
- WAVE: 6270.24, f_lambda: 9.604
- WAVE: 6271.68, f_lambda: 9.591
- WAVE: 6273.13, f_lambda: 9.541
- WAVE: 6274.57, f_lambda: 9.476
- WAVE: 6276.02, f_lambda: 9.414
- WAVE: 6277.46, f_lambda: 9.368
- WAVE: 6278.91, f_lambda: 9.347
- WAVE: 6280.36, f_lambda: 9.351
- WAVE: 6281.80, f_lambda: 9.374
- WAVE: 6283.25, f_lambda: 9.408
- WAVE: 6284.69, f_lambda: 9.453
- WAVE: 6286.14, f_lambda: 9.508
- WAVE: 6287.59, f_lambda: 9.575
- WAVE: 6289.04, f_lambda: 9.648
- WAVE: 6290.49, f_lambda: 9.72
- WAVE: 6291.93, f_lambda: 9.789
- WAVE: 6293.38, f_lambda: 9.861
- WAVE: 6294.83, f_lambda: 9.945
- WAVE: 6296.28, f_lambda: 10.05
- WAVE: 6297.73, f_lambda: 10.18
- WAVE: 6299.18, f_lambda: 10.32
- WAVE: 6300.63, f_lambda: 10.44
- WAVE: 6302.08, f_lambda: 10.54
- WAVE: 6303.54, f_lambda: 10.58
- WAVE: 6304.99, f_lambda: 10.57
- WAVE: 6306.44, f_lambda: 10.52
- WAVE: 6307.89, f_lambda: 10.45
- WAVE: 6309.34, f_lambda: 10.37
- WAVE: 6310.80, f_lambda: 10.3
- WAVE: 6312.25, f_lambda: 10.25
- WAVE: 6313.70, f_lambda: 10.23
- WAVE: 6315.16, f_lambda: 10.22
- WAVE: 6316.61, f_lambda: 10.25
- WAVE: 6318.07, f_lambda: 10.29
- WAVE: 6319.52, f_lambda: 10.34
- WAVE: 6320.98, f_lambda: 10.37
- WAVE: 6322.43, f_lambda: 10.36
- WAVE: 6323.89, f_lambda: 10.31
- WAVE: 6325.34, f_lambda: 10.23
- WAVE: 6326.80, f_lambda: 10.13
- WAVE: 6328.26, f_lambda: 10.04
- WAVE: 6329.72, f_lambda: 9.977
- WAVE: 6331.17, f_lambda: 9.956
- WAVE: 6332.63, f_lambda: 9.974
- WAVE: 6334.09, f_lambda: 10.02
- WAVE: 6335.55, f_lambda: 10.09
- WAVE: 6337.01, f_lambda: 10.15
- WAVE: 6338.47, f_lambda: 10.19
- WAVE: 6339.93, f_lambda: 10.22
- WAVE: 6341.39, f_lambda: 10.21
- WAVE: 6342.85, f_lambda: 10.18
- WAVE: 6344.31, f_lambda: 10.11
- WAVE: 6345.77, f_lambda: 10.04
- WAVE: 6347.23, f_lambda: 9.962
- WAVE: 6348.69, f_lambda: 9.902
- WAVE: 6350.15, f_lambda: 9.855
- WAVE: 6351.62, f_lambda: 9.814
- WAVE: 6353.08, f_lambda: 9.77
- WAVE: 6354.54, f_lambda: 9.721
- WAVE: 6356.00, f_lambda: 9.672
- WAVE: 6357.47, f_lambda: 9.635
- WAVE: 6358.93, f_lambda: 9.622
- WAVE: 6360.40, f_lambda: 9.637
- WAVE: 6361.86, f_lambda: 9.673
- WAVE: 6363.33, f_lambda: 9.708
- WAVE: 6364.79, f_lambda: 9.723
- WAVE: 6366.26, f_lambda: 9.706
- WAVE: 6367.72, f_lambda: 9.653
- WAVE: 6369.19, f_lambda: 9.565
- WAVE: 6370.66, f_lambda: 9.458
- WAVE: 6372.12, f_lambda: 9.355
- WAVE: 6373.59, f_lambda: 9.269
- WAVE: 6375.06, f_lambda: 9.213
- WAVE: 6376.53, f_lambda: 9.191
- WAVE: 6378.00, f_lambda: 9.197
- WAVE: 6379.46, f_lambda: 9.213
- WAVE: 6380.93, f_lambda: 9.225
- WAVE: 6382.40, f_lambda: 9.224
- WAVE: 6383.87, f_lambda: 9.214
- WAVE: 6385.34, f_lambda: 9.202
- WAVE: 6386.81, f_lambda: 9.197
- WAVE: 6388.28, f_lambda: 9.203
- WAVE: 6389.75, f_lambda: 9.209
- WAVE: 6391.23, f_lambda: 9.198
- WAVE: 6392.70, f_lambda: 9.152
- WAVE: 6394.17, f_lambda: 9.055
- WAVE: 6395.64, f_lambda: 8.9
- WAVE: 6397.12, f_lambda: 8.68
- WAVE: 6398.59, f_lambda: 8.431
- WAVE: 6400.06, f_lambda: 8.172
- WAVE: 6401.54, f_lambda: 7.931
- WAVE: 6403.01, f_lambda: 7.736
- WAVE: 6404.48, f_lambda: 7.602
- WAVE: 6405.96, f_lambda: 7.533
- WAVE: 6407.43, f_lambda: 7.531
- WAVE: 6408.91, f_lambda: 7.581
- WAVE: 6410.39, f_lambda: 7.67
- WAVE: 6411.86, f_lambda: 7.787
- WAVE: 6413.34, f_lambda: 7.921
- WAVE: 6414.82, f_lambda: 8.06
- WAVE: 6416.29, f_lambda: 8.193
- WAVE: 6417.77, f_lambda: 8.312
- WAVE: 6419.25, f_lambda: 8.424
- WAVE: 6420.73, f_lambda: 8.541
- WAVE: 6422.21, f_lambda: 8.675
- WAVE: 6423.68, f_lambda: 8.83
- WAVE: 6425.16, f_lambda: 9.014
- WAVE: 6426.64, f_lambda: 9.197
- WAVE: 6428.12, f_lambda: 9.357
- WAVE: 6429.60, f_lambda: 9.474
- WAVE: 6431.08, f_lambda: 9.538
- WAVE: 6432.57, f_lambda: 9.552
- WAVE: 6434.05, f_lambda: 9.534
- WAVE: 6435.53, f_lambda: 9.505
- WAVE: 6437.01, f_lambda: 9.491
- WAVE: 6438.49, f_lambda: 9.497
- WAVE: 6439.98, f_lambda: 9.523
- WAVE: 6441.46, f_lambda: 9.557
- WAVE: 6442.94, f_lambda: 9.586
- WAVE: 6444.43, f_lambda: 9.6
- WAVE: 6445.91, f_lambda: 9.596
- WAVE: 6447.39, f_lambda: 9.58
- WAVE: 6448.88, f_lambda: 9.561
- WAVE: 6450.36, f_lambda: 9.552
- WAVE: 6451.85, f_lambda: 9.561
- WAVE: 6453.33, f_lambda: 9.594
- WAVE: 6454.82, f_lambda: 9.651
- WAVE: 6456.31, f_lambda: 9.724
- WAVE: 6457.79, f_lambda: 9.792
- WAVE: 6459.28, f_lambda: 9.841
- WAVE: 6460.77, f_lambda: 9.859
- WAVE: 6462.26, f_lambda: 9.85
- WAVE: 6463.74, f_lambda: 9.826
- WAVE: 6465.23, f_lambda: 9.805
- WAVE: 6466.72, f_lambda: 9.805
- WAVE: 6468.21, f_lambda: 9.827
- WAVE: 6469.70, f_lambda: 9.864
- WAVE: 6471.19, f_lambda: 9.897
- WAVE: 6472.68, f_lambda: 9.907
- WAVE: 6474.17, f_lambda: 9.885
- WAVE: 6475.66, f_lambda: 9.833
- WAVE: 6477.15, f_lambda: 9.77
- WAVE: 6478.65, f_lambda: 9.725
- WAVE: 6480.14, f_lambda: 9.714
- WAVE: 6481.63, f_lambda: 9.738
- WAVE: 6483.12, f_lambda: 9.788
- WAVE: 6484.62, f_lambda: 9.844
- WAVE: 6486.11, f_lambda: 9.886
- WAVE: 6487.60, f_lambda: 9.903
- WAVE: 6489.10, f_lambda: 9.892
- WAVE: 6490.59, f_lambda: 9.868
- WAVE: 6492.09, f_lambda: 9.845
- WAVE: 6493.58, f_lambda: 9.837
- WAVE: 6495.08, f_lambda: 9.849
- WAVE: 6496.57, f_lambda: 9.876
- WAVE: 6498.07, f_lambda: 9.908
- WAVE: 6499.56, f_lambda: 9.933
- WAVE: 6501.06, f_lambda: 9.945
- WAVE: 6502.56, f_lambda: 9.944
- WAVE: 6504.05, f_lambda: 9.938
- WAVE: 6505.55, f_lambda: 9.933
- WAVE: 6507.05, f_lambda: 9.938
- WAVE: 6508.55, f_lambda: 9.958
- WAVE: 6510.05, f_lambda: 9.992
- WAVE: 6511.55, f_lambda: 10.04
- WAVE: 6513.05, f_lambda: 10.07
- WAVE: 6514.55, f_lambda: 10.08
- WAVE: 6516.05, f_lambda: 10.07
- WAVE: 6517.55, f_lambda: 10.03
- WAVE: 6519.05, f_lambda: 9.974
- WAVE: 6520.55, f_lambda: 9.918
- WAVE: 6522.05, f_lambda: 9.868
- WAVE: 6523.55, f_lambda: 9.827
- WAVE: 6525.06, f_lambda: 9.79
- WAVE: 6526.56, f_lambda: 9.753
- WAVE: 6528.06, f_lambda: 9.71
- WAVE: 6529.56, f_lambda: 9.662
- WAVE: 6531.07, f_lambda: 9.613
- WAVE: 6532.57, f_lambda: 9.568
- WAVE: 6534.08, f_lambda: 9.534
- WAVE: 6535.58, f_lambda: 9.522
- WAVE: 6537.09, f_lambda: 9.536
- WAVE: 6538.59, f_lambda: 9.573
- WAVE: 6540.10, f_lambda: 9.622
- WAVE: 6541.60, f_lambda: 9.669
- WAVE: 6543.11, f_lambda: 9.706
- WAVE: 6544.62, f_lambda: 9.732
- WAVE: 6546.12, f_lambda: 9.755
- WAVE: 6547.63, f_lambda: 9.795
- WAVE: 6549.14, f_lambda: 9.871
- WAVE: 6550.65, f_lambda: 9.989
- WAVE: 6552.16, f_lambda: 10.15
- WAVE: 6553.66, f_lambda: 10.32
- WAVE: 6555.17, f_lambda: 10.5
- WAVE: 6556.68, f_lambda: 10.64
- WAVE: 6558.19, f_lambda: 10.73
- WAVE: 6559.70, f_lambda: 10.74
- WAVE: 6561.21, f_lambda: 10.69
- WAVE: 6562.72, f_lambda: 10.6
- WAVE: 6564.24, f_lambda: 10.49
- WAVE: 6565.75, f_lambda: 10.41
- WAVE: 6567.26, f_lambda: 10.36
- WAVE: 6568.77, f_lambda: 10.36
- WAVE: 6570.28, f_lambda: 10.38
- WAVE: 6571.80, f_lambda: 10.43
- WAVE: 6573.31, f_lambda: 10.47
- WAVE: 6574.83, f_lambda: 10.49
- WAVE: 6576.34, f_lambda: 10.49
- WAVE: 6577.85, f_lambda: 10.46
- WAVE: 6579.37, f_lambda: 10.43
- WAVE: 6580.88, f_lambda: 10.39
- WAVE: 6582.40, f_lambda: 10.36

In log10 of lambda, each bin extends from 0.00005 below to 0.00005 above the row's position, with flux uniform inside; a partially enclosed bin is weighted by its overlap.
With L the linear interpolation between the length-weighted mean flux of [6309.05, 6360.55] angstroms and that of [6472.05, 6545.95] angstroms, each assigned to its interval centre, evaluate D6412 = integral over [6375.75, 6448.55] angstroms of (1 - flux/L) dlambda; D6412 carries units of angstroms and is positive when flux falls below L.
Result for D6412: 8.1 angstroms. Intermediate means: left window 10.1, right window 9.83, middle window 8.85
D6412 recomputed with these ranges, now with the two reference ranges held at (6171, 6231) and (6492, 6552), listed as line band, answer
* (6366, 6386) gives 0.7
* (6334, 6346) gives -0.6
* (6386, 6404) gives 1.8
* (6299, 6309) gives -0.9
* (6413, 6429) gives 1.8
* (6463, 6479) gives -0.1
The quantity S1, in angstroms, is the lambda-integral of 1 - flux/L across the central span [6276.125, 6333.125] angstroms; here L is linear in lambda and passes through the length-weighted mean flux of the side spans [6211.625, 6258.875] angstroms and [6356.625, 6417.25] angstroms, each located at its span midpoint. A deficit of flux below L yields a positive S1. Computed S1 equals -4.7 angstroms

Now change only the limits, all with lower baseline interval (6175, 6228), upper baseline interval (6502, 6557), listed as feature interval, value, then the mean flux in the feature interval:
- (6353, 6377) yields 0.26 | 9.56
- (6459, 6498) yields -0.10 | 9.84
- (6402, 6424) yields 3.89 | 8.01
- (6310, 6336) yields -1.55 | 10.2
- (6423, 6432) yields 0.46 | 9.23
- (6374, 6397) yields 1.26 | 9.16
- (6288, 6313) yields -1.60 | 10.2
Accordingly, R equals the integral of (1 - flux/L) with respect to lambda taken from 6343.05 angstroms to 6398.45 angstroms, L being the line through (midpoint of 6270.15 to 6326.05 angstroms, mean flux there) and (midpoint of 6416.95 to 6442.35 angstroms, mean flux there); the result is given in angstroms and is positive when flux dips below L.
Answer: 0.5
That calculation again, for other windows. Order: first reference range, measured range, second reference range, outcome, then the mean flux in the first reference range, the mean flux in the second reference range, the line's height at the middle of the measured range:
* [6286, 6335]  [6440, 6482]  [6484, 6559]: 1.0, 10.2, 9.9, 9.98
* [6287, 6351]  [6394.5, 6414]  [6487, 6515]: 4.0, 10.2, 9.93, 10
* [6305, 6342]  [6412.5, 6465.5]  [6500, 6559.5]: 3.9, 10.2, 9.91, 10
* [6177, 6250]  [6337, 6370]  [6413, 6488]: -1.2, 9.58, 9.47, 9.51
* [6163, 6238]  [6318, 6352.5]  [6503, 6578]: -1.4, 9.51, 10.1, 9.72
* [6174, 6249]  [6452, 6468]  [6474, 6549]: 0.0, 9.58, 9.82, 9.78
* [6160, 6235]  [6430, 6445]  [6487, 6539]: 0.3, 9.47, 9.85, 9.76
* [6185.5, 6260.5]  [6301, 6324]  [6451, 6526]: -1.7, 9.56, 9.86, 9.66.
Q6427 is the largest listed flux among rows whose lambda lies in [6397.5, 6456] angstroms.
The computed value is 9.651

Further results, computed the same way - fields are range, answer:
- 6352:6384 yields 9.77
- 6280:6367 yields 10.58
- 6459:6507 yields 9.945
